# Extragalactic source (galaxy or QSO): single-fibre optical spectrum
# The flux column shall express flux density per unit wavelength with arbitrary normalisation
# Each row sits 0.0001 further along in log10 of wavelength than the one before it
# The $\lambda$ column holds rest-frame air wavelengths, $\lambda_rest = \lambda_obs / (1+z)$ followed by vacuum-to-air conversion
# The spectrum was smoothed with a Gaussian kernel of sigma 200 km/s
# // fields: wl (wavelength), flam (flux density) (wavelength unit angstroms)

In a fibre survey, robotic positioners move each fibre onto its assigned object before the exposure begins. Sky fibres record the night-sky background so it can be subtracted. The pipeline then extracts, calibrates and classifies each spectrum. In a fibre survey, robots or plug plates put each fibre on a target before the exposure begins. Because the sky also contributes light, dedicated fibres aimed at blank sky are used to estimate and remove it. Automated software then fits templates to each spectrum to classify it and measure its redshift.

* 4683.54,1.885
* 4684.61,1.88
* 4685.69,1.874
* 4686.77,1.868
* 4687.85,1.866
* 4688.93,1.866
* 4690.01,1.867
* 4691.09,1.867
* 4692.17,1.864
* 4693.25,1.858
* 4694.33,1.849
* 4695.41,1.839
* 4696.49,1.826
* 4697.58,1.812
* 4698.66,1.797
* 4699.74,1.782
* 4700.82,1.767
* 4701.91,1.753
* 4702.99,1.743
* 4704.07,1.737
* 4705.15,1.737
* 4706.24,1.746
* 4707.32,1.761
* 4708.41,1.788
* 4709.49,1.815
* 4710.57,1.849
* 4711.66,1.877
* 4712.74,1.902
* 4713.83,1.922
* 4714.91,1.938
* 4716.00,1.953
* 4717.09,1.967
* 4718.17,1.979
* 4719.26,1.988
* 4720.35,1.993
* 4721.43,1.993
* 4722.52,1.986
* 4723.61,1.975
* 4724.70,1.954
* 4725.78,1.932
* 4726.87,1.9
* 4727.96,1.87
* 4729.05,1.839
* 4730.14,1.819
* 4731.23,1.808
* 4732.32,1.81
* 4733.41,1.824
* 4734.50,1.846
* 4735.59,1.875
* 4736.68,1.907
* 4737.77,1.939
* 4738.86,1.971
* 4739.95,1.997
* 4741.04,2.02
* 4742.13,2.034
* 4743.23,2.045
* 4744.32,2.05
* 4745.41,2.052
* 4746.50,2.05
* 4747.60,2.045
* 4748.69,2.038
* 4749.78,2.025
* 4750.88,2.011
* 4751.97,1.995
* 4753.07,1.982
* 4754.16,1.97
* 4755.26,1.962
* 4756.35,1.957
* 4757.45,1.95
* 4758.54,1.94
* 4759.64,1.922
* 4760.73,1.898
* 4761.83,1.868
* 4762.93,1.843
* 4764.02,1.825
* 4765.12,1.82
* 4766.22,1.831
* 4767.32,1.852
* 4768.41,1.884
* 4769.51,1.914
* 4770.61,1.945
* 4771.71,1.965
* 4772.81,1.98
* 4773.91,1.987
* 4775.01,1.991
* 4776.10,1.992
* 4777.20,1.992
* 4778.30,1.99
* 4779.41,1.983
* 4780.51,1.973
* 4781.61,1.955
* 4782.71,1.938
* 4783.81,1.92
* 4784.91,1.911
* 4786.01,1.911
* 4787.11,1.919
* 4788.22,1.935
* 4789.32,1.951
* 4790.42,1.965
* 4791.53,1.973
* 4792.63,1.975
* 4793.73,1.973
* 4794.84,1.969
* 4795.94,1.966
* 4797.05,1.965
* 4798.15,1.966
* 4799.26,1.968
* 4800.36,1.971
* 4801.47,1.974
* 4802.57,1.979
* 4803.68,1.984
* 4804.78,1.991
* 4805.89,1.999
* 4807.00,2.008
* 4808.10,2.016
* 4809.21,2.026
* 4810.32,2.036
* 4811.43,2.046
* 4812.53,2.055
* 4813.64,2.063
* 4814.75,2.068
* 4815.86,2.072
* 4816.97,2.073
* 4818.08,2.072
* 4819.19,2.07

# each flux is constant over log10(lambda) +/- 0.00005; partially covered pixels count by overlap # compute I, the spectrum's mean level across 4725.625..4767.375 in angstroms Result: 1.93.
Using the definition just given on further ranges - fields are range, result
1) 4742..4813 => 1.97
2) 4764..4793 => 1.94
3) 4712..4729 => 1.95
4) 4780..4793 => 1.94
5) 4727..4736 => 1.84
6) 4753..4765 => 1.91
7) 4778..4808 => 1.96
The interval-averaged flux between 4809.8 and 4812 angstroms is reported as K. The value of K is 2.05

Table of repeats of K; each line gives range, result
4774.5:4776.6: 2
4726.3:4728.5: 1.88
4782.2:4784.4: 1.93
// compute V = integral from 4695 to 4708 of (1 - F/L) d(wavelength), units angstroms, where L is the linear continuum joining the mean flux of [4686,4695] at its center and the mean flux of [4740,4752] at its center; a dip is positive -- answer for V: 0.8 angstroms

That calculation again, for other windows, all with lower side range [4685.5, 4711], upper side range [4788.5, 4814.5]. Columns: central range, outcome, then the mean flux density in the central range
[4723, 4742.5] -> -0.3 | 1.91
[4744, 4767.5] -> -0.5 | 1.95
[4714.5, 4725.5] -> -0.7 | 1.97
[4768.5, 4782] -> -0.2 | 1.97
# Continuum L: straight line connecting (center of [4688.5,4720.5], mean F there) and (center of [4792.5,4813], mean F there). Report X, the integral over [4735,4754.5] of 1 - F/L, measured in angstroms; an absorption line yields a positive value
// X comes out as -1.0 angstroms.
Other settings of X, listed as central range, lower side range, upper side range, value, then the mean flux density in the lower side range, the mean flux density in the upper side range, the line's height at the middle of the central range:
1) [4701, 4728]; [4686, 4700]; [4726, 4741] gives -0.2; 1.84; 1.88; 1.87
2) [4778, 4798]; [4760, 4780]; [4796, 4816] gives 0.1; 1.92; 2.01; 1.96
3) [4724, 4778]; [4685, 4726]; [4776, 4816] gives -0.4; 1.87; 1.98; 1.92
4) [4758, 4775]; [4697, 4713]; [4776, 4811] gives 0.1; 1.79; 1.97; 1.92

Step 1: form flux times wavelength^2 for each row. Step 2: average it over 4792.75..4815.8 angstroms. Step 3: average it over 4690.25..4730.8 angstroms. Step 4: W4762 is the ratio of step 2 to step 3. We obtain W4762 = 1.1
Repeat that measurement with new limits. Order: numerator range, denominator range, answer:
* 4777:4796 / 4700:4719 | 1.10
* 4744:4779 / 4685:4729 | 1.07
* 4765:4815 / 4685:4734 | 1.09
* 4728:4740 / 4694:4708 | 1.07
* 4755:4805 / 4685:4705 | 1.10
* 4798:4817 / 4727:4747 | 1.08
